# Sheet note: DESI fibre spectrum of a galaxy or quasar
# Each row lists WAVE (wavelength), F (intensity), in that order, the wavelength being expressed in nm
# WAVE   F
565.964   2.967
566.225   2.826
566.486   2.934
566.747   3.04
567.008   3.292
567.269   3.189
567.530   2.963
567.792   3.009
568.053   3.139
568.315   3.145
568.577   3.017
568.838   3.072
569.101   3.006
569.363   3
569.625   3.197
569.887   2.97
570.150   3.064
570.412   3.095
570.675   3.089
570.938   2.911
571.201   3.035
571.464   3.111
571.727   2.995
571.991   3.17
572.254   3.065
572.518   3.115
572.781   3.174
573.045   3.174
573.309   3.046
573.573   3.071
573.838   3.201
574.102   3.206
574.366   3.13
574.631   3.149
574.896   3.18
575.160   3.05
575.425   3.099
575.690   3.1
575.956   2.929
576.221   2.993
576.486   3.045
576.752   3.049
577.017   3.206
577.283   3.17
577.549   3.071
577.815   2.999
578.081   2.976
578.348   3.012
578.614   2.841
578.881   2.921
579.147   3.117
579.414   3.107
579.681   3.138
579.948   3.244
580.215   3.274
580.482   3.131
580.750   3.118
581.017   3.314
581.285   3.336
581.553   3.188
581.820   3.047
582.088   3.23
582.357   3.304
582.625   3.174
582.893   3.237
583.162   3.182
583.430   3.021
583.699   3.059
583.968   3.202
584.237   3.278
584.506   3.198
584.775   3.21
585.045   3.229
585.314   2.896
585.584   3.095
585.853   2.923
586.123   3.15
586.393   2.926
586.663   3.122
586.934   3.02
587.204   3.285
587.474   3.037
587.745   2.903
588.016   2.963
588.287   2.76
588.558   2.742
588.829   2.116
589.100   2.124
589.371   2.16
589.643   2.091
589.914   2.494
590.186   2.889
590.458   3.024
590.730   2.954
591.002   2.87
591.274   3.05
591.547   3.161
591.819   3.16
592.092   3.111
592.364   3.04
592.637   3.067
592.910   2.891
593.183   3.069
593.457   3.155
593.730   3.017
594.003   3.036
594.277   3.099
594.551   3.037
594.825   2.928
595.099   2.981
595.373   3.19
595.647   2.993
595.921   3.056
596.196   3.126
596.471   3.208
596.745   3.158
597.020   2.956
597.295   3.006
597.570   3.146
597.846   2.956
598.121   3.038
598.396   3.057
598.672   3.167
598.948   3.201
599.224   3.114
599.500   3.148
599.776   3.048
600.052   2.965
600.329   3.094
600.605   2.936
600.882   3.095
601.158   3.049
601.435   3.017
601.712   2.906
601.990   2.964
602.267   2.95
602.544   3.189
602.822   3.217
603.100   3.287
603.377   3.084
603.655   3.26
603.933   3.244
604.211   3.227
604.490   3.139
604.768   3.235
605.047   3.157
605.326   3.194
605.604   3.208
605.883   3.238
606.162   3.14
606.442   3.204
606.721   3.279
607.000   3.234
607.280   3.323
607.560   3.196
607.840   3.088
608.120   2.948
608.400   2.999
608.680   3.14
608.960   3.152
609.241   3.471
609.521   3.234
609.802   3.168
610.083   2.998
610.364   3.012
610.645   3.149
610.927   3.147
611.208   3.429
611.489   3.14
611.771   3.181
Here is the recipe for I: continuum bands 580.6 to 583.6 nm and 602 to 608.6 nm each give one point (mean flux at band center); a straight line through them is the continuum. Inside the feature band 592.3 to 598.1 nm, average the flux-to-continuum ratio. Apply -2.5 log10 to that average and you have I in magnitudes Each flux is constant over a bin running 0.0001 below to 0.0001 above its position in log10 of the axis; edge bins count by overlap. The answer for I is 0.04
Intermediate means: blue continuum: 3.19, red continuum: 3.17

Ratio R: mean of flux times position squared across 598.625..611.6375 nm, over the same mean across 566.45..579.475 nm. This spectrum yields 1.14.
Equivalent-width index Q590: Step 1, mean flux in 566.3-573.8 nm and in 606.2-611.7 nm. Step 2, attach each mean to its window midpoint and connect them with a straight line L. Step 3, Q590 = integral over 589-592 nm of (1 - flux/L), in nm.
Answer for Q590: 0.37 nm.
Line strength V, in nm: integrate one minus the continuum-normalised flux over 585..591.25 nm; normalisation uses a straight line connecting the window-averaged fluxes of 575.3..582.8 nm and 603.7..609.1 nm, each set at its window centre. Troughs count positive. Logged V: 0.64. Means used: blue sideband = 3.11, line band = 2.81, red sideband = 3.18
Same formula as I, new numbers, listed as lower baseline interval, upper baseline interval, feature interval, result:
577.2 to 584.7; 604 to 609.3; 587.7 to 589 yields 0.182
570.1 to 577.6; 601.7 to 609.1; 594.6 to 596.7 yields 0.024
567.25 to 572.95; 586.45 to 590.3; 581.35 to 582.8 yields -0.135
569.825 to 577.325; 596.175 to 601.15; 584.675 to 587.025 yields 0.008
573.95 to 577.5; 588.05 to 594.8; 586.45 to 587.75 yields -0.061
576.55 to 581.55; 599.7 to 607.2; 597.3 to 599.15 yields 0.015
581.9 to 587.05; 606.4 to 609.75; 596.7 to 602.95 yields 0.038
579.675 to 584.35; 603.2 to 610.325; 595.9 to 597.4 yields 0.034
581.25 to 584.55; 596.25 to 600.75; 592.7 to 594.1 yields 0.027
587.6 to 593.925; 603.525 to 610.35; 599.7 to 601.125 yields 0.003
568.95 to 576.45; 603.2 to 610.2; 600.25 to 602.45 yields 0.058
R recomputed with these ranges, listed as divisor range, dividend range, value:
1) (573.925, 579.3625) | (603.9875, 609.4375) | 1.15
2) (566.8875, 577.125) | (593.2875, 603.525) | 1.09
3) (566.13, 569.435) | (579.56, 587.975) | 1.09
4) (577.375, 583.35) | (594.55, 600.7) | 1.04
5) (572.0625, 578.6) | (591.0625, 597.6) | 1.06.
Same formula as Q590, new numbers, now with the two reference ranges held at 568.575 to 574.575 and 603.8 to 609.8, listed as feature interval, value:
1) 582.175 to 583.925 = -0.03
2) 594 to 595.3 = 0.05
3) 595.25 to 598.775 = 0.09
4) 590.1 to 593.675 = 0.13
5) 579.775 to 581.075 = -0.04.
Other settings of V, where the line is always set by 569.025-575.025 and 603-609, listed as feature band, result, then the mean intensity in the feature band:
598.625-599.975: 0.02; 3.13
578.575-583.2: -0.07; 3.17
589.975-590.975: 0.07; 2.91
